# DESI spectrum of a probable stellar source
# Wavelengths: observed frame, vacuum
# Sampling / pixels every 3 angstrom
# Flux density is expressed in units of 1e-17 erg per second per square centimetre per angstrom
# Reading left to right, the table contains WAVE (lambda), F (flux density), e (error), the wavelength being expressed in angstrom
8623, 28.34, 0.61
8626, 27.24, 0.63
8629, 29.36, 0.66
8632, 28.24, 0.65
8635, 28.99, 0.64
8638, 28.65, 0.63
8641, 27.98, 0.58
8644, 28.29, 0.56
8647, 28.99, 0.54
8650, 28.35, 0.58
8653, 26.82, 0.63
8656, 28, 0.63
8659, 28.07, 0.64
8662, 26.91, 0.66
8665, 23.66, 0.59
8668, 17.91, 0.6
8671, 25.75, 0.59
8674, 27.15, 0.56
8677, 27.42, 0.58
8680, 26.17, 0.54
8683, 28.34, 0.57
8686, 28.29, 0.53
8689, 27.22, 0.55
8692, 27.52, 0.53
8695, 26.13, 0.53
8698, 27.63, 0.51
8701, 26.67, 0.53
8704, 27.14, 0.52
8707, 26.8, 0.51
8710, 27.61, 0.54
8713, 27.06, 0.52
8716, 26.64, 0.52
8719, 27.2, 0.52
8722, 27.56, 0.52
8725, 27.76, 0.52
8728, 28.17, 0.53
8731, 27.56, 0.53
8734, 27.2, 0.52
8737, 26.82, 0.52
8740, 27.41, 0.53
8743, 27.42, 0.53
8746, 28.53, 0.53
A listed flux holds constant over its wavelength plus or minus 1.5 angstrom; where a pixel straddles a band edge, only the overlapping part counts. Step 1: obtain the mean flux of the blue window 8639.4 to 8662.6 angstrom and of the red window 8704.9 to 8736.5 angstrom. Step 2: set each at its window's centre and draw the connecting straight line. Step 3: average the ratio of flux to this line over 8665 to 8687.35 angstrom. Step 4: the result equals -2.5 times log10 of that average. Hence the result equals 0.08 mag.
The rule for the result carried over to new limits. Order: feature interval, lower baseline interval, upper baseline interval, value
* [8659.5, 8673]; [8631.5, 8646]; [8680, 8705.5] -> 0.16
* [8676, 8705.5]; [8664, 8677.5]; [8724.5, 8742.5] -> -0.08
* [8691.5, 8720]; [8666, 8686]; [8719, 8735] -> -0.01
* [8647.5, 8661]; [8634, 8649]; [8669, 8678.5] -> -0.01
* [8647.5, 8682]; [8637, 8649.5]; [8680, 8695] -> 0.07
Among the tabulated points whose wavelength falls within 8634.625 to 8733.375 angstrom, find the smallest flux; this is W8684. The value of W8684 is 17.91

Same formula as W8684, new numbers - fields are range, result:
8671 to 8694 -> 25.75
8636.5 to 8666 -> 23.66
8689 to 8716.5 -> 26.13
